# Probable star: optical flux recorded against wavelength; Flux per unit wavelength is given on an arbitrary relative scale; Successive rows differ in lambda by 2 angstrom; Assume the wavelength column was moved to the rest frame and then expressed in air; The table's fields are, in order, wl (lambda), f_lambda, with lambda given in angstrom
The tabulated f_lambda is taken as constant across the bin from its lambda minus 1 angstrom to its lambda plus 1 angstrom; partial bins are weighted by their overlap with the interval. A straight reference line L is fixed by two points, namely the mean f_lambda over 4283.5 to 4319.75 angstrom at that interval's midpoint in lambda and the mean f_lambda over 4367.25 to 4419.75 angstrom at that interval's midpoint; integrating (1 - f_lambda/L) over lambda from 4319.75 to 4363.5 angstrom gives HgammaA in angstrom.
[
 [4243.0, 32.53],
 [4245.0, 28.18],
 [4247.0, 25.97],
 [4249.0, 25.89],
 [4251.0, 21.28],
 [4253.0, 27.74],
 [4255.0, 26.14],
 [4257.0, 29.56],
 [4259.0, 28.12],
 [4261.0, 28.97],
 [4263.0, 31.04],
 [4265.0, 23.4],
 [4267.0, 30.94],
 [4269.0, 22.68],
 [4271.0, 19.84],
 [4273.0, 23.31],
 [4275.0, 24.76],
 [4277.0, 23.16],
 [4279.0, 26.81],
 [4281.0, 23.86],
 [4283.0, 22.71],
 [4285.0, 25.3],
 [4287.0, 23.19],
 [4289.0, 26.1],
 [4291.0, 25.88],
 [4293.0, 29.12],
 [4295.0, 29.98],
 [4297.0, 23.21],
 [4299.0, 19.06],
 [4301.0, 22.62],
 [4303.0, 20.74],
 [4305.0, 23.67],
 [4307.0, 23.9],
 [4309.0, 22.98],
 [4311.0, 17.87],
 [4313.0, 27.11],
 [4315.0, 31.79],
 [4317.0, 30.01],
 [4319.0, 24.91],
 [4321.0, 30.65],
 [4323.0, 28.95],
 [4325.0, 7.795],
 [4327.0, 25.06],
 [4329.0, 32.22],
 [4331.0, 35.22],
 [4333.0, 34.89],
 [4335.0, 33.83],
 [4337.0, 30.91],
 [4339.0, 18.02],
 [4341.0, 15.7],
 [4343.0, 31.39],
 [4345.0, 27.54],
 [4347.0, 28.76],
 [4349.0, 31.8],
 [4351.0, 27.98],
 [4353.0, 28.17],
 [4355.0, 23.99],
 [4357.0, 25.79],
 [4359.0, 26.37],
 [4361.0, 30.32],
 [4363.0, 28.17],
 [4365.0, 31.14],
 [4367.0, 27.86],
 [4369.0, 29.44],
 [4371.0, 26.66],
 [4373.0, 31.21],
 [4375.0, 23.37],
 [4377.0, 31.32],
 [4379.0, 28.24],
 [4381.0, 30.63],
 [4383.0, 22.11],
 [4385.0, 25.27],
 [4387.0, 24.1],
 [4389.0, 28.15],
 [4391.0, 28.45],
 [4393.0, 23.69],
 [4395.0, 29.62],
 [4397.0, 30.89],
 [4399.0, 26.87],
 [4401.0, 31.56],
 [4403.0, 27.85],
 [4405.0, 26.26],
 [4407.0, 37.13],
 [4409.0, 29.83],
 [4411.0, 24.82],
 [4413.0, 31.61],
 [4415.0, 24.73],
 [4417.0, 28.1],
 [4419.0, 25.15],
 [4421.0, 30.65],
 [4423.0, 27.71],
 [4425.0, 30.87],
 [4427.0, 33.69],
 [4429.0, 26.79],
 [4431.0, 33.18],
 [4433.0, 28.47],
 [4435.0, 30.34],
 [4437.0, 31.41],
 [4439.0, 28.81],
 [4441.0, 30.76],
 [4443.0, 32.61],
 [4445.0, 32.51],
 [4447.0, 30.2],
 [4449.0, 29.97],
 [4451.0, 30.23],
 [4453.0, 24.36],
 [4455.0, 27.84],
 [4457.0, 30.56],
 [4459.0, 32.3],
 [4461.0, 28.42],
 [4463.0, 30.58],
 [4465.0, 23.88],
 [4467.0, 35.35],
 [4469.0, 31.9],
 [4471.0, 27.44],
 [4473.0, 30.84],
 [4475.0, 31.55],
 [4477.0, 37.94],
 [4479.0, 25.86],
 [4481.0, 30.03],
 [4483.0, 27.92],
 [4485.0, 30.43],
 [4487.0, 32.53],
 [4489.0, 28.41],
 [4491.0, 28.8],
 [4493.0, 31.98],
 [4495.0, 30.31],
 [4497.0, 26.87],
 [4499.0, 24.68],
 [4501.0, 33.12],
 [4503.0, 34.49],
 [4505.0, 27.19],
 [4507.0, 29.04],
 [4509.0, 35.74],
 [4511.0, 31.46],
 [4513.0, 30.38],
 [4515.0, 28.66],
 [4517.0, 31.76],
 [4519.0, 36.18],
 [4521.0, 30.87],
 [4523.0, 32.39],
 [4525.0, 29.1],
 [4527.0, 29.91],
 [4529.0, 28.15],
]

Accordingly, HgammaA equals -2.0 angstrom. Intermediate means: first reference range 24.8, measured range 27.4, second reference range 28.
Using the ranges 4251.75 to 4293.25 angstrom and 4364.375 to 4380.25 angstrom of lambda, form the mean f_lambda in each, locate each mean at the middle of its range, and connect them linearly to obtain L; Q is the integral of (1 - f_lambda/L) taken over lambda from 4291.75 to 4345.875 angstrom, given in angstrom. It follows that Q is 2.41 angstrom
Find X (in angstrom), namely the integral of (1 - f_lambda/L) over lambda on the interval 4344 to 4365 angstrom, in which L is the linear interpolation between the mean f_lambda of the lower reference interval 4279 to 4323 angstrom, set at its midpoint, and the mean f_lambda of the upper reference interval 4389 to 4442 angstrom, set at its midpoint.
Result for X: -0.8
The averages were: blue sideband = 25.1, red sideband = 29.2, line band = 28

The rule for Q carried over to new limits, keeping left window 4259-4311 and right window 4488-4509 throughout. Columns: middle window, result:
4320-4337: -2.00 angstrom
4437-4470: -1.57 angstrom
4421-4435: -1.04 angstrom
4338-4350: 0.24 angstrom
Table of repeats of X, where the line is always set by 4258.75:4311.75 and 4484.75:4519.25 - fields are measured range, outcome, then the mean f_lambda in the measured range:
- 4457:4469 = -0.33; 30.3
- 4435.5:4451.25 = -1.03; 30.8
